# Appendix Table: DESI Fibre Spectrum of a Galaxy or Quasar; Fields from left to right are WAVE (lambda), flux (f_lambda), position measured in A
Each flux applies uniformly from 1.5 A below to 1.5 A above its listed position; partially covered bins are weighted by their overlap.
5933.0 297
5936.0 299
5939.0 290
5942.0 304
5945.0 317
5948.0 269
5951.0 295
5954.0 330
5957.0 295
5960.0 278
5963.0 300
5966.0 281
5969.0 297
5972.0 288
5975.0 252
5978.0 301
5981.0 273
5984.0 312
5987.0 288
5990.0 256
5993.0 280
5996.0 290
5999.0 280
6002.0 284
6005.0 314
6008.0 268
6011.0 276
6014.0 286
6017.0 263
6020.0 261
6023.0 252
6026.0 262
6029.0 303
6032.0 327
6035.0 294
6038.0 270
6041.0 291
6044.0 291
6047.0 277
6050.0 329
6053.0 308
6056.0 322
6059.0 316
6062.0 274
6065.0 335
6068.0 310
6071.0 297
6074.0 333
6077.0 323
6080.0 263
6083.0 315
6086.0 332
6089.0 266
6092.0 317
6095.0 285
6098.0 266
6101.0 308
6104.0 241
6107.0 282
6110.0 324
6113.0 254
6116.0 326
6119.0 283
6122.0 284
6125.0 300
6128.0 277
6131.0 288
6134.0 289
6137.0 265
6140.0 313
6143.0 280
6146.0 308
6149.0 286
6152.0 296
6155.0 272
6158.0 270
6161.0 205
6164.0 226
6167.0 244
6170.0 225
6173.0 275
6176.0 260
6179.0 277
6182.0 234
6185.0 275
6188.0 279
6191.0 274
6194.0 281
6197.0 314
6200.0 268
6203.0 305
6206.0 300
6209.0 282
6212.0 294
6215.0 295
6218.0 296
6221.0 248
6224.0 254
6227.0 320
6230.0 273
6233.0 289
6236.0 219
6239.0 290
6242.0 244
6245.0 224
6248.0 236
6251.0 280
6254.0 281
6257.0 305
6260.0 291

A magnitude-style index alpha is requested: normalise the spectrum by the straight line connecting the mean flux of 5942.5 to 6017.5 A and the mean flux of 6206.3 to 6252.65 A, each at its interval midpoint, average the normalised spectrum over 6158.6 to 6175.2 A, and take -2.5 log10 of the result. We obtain 0.16 mag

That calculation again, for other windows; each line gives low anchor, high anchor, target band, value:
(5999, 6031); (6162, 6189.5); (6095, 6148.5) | -0.10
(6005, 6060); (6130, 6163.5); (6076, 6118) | -0.04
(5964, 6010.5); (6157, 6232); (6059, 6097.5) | -0.09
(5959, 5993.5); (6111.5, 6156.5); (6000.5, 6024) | 0.03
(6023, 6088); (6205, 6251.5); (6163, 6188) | 0.11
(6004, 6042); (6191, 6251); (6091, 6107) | -0.01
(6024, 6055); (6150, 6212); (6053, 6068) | -0.07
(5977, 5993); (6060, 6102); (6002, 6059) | 0.01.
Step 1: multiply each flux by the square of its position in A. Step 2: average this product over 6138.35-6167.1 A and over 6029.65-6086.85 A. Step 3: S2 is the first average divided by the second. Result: 0.92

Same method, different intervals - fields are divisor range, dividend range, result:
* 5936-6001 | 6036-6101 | 1.08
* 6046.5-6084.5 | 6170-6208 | 0.93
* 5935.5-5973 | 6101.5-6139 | 1.02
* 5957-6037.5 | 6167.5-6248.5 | 1.03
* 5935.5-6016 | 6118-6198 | 1.00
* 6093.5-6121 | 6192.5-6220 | 1.06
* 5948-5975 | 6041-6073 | 1.08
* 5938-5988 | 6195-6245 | 1.04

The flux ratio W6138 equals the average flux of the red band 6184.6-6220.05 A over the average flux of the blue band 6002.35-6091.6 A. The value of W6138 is 0.98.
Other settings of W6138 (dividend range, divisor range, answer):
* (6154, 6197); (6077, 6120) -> 0.89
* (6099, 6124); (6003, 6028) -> 1.05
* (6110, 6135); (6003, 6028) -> 1.06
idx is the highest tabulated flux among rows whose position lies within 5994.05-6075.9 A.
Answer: 335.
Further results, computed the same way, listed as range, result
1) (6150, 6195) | 296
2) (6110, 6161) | 326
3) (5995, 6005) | 314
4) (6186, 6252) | 320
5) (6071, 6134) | 333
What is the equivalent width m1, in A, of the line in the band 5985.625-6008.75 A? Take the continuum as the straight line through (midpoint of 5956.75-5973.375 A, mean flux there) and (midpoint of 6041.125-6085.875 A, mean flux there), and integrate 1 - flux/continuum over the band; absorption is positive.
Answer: 1.0 A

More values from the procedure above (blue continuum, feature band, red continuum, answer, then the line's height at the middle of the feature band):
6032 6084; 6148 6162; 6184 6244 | 1.04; 289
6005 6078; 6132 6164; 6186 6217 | 1.64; 291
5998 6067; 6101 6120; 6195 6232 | 0.16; 289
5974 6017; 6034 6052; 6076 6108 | -0.38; 286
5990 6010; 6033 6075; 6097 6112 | -2.91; 284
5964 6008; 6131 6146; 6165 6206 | -0.82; 274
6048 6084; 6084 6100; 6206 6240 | 0.55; 305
